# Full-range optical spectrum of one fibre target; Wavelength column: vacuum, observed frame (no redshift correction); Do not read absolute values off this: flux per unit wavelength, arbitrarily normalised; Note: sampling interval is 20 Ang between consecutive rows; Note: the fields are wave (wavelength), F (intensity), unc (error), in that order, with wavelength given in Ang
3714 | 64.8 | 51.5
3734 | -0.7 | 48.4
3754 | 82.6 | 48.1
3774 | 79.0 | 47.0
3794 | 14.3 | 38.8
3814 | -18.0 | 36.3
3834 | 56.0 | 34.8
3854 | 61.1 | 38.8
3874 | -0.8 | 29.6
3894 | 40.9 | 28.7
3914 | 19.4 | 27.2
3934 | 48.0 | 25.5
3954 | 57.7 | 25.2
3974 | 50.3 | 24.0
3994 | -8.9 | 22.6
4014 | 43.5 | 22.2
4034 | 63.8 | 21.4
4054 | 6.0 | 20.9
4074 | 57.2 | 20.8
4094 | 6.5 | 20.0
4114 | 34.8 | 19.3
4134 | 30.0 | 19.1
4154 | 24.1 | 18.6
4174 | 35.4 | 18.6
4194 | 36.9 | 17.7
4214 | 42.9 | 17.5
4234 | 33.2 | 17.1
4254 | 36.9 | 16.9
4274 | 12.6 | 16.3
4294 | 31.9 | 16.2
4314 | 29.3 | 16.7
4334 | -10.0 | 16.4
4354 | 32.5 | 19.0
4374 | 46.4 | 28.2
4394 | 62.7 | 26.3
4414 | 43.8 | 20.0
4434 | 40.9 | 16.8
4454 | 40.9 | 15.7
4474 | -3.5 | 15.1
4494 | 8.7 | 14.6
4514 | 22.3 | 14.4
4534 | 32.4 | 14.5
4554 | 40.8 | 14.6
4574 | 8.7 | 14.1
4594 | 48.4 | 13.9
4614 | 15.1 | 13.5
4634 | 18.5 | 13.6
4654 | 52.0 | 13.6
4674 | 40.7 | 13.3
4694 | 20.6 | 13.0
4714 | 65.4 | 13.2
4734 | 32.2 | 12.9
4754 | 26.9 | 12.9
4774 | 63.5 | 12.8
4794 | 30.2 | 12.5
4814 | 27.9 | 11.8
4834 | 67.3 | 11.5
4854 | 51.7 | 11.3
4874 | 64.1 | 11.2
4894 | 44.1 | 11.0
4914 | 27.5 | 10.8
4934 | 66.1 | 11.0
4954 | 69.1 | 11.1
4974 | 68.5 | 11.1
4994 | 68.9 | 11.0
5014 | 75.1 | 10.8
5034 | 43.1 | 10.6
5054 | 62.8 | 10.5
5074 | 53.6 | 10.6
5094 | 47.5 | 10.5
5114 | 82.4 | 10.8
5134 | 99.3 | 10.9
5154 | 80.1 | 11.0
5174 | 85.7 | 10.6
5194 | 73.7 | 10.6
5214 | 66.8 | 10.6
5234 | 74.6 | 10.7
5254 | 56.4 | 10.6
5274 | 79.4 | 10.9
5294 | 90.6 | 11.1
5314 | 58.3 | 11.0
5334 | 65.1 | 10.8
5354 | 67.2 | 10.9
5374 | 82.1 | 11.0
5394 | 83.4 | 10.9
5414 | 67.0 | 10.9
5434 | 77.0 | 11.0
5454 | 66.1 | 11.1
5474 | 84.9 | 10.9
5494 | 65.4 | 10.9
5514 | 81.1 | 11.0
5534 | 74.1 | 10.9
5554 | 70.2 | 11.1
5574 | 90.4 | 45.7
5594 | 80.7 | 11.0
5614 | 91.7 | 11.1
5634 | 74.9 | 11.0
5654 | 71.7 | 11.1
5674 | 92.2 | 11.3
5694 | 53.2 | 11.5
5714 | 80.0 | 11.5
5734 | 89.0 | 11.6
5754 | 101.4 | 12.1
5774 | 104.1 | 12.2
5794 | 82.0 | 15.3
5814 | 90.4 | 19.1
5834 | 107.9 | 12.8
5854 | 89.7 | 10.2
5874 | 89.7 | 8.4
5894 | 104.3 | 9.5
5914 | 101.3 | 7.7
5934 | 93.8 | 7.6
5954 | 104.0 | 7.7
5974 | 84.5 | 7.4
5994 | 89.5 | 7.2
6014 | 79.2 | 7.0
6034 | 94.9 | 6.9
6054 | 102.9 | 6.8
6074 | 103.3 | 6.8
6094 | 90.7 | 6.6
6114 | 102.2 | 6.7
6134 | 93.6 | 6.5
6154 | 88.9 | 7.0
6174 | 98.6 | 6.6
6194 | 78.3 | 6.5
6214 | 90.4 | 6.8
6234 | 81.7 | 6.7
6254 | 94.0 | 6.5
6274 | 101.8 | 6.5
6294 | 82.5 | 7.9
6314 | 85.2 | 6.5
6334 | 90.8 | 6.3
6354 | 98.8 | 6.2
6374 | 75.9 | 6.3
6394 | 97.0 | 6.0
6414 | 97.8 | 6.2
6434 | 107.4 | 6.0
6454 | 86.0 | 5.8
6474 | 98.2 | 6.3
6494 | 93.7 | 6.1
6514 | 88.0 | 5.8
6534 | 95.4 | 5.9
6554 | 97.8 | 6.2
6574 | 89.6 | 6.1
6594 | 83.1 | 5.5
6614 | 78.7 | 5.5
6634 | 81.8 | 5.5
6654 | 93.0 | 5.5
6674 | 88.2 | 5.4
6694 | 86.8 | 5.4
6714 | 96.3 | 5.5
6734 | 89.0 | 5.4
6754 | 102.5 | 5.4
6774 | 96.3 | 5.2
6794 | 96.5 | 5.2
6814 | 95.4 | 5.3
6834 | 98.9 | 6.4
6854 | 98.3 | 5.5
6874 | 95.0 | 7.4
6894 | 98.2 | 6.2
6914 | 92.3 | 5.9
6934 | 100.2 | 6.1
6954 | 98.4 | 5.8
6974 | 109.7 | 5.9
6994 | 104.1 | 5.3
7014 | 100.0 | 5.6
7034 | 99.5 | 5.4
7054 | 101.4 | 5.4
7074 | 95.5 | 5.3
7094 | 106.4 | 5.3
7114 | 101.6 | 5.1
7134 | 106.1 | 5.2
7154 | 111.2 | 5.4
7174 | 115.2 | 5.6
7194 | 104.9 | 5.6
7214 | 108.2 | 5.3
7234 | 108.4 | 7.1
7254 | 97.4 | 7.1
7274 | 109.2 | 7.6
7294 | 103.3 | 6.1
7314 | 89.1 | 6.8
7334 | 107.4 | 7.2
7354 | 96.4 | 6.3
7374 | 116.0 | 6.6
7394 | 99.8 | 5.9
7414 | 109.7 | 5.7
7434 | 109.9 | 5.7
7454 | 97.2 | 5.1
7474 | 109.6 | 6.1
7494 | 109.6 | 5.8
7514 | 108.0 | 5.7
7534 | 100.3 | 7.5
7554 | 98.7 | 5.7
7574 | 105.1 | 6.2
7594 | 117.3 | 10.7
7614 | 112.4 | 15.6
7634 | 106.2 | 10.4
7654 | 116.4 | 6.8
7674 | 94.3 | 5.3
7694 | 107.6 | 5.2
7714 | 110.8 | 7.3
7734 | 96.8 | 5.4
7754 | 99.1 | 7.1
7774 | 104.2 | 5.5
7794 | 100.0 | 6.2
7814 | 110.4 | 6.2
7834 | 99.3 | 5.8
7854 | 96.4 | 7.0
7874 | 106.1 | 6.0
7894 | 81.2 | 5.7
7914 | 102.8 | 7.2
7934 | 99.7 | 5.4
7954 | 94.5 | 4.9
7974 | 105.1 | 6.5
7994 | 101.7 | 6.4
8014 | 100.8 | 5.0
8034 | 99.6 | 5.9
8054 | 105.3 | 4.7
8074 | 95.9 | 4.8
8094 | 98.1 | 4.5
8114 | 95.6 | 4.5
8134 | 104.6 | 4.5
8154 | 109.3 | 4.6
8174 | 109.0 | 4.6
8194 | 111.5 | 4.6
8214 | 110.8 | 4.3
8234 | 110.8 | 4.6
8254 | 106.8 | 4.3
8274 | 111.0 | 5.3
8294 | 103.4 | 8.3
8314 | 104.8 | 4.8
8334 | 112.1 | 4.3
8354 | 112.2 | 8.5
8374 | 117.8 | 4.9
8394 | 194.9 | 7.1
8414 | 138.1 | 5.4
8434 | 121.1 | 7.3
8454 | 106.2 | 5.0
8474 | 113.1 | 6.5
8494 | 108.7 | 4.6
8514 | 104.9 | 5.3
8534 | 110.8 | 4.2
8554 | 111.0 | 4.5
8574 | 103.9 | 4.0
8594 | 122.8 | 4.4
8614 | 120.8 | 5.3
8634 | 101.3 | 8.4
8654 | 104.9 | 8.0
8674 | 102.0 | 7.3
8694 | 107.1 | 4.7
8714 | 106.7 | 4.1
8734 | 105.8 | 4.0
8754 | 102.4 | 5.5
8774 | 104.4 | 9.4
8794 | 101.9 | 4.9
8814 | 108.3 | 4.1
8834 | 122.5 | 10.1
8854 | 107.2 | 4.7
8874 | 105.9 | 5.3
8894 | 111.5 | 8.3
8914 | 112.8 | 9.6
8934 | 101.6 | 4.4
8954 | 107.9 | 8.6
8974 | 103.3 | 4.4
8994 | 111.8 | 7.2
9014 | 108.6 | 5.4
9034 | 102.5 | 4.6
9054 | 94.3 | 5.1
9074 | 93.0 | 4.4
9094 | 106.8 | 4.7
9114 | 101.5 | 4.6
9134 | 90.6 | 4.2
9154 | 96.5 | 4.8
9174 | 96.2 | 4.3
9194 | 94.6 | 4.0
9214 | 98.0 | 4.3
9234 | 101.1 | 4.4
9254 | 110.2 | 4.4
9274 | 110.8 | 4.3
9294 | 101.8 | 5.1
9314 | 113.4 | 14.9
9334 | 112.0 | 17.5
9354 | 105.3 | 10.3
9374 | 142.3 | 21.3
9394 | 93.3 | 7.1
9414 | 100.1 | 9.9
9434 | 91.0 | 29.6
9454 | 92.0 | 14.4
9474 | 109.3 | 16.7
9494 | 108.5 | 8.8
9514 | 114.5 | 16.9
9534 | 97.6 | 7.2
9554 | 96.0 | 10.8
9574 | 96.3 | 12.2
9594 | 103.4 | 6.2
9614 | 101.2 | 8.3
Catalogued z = 0.279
